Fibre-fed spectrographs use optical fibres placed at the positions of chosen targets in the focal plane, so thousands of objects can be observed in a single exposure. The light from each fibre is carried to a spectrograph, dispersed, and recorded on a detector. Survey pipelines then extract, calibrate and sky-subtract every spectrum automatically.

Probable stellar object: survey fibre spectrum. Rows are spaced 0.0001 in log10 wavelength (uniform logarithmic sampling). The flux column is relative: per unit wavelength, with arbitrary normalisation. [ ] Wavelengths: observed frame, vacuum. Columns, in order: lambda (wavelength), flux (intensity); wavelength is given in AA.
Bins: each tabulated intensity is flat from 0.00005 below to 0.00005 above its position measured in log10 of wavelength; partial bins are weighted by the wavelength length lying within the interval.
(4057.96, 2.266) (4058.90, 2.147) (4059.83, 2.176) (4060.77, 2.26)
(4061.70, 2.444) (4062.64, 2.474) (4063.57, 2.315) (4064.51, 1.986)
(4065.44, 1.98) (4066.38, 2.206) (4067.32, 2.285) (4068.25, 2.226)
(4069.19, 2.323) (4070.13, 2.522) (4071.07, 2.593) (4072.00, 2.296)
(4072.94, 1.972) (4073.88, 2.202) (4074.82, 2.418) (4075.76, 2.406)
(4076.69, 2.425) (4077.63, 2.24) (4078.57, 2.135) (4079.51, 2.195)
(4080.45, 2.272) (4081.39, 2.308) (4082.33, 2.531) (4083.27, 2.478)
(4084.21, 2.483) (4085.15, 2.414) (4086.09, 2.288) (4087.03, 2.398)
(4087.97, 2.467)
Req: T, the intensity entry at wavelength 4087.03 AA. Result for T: 2.398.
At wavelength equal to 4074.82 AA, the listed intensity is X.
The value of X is 2.418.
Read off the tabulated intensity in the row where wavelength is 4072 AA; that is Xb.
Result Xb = 2.296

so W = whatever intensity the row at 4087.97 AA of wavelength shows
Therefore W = 2.467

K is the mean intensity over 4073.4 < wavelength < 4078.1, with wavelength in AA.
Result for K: 2.34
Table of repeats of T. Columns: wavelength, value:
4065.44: 1.98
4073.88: 2.202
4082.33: 2.531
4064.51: 1.986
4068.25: 2.226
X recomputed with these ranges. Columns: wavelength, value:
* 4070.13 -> 2.522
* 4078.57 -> 2.135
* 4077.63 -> 2.24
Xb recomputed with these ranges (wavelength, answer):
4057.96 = 2.266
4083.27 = 2.478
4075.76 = 2.406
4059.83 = 2.176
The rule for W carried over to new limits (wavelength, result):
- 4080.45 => 2.272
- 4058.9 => 2.147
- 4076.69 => 2.425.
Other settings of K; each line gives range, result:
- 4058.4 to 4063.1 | 2.3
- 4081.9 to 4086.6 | 2.44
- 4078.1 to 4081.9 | 2.23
